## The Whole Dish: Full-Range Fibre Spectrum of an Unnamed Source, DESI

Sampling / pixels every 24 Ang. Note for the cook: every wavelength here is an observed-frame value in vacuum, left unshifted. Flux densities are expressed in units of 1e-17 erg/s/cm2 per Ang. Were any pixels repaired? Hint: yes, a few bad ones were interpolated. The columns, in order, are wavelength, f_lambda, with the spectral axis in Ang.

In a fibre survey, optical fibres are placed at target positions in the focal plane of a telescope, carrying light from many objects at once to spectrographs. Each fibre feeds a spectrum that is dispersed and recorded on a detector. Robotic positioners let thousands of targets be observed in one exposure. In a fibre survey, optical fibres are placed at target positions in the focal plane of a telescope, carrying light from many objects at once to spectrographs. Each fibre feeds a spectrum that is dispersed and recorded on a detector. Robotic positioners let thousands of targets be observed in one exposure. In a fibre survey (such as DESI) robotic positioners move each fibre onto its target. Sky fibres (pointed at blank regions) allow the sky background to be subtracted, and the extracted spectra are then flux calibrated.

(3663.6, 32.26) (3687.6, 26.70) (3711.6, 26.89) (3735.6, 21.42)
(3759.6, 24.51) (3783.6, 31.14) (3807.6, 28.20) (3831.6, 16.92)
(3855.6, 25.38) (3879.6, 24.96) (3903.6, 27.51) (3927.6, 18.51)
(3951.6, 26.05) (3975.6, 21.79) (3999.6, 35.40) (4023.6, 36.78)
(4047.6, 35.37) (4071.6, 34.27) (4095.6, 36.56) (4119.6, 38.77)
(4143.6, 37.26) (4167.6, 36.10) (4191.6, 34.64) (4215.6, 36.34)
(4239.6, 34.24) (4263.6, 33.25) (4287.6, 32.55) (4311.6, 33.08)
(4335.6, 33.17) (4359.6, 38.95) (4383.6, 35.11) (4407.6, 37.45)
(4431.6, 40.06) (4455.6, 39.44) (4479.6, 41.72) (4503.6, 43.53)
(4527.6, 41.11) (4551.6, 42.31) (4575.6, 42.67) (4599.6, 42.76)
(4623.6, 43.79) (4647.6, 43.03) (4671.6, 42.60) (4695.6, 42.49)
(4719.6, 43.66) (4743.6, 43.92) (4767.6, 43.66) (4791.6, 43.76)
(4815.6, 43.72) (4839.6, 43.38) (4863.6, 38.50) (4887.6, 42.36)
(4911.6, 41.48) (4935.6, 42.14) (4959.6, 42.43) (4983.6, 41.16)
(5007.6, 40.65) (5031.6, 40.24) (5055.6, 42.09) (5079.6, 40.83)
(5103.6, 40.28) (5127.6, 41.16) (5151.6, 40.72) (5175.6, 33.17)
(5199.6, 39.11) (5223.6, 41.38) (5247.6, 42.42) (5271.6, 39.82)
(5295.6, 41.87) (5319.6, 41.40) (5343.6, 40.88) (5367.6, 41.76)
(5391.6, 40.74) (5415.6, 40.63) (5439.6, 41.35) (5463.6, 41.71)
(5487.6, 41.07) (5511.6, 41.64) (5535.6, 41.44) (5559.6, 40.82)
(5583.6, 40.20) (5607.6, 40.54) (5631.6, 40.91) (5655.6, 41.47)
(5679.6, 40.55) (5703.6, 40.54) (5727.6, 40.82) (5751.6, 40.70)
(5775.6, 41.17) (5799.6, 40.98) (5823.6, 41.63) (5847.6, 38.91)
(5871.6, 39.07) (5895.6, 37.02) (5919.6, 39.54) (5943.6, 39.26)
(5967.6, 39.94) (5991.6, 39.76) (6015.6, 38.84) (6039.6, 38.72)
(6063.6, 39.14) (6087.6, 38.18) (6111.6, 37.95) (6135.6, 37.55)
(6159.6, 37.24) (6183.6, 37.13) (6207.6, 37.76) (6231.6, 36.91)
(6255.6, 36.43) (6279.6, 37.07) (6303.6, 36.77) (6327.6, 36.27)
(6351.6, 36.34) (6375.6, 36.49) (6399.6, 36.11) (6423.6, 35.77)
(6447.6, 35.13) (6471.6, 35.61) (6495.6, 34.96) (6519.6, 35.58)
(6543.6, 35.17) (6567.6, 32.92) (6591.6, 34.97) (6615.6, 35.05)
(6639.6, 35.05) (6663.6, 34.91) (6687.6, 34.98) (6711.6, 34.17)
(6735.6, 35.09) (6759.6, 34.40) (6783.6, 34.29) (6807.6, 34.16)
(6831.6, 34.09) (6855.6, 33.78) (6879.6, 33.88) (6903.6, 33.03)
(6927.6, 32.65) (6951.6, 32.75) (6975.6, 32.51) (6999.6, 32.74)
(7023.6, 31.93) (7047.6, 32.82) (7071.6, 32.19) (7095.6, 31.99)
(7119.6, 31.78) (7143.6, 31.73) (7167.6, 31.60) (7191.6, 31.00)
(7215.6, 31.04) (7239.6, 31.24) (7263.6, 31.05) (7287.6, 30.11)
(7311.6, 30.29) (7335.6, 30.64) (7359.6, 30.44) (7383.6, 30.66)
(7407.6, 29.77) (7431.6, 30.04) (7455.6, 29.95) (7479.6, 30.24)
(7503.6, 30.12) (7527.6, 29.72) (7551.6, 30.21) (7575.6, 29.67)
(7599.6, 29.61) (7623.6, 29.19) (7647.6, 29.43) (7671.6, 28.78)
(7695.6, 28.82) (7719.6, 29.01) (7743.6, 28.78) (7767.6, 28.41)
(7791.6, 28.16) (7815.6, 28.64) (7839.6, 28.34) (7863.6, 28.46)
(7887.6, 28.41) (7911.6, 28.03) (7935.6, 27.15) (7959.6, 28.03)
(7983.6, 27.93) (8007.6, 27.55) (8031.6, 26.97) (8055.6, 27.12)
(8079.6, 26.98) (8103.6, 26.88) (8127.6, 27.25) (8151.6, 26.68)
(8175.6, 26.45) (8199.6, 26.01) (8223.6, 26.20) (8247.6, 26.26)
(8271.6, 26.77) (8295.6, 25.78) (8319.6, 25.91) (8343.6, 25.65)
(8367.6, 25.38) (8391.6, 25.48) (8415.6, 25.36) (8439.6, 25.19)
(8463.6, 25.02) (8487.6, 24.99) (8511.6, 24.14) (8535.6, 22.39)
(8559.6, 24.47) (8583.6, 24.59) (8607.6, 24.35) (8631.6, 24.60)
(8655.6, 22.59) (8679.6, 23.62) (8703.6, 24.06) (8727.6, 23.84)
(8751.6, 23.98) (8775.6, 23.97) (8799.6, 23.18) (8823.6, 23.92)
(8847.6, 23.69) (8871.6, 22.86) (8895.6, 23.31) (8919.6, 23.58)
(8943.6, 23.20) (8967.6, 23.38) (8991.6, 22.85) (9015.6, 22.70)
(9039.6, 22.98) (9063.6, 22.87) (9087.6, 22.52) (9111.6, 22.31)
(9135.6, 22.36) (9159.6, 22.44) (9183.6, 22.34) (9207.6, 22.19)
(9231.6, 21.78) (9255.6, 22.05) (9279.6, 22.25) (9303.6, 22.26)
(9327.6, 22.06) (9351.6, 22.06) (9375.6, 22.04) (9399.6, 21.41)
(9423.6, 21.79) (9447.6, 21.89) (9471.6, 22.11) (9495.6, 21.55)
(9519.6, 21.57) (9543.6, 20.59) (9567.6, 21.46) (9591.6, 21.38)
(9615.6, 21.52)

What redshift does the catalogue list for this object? 0.00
